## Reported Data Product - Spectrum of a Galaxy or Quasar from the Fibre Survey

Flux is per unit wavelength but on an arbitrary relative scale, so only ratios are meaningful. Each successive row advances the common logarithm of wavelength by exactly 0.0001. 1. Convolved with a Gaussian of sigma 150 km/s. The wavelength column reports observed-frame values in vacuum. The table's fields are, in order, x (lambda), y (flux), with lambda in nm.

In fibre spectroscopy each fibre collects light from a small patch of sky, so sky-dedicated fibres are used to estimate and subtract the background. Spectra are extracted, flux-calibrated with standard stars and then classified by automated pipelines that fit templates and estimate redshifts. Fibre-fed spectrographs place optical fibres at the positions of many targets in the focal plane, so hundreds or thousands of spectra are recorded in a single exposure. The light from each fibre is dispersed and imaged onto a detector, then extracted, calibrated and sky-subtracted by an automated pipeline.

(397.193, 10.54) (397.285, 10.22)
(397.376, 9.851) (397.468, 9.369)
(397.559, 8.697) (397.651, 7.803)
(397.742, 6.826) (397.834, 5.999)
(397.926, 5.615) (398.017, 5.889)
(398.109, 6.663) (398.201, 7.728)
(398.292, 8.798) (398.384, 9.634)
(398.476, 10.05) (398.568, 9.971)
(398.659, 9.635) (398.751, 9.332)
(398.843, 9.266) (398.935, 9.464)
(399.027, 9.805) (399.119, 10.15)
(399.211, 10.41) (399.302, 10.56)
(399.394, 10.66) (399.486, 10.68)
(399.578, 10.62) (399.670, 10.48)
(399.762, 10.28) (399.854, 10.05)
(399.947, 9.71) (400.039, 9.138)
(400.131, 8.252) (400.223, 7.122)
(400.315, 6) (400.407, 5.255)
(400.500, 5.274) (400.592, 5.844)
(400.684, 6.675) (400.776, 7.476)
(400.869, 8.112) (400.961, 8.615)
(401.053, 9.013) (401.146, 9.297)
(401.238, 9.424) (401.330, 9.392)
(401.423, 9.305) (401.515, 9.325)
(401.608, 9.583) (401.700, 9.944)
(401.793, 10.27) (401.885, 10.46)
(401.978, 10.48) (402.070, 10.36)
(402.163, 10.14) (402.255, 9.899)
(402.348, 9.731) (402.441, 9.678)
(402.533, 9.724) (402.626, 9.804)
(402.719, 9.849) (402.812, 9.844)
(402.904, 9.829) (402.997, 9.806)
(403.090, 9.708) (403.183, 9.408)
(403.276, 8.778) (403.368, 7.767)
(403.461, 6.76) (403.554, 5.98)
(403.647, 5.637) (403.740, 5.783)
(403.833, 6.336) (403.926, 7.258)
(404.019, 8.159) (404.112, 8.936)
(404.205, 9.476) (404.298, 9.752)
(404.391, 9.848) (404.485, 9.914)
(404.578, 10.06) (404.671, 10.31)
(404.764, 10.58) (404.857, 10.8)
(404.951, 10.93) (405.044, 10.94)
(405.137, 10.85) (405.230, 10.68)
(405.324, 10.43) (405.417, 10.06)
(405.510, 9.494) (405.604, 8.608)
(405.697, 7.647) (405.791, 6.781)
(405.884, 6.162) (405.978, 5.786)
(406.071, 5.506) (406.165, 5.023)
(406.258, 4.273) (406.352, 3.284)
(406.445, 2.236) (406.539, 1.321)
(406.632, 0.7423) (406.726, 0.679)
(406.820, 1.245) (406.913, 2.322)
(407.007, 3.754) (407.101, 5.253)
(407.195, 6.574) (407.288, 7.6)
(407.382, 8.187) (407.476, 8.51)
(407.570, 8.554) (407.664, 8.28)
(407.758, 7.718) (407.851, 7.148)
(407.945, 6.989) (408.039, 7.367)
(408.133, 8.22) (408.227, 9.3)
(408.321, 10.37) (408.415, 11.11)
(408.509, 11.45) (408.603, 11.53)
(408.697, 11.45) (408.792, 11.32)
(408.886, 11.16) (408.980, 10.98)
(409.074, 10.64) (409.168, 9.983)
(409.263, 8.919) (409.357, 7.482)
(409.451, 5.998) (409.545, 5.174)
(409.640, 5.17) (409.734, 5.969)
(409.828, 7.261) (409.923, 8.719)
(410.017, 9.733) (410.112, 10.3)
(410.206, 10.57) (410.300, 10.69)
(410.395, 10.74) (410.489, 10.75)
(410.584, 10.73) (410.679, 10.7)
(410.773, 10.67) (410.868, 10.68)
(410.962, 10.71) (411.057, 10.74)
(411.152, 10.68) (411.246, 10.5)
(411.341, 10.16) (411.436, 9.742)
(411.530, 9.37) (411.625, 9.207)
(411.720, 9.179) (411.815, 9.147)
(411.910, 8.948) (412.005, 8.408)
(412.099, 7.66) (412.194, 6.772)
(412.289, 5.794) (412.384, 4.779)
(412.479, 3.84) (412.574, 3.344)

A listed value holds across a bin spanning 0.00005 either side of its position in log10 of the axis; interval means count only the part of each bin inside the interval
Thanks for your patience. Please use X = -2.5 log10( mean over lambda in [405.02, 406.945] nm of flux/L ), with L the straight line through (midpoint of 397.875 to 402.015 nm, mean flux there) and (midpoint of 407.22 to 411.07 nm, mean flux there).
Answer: 0.47 mag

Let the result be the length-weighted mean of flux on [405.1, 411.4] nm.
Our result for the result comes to 8.06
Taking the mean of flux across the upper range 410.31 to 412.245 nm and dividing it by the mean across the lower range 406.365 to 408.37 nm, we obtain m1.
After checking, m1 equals 1.7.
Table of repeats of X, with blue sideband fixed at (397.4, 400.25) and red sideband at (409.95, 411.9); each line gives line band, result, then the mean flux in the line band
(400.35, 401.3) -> 0.22 mag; 7.52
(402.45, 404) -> 0.14 mag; 8.3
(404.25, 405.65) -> -0.07 mag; 10.2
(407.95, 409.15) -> -0.03 mag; 10.3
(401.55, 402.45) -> -0.08 mag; 10.1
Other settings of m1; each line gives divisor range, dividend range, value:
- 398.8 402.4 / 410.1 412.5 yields 1.02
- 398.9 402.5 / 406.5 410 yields 0.81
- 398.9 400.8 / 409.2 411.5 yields 1.06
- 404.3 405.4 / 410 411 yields 1.01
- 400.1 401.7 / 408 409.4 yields 1.27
